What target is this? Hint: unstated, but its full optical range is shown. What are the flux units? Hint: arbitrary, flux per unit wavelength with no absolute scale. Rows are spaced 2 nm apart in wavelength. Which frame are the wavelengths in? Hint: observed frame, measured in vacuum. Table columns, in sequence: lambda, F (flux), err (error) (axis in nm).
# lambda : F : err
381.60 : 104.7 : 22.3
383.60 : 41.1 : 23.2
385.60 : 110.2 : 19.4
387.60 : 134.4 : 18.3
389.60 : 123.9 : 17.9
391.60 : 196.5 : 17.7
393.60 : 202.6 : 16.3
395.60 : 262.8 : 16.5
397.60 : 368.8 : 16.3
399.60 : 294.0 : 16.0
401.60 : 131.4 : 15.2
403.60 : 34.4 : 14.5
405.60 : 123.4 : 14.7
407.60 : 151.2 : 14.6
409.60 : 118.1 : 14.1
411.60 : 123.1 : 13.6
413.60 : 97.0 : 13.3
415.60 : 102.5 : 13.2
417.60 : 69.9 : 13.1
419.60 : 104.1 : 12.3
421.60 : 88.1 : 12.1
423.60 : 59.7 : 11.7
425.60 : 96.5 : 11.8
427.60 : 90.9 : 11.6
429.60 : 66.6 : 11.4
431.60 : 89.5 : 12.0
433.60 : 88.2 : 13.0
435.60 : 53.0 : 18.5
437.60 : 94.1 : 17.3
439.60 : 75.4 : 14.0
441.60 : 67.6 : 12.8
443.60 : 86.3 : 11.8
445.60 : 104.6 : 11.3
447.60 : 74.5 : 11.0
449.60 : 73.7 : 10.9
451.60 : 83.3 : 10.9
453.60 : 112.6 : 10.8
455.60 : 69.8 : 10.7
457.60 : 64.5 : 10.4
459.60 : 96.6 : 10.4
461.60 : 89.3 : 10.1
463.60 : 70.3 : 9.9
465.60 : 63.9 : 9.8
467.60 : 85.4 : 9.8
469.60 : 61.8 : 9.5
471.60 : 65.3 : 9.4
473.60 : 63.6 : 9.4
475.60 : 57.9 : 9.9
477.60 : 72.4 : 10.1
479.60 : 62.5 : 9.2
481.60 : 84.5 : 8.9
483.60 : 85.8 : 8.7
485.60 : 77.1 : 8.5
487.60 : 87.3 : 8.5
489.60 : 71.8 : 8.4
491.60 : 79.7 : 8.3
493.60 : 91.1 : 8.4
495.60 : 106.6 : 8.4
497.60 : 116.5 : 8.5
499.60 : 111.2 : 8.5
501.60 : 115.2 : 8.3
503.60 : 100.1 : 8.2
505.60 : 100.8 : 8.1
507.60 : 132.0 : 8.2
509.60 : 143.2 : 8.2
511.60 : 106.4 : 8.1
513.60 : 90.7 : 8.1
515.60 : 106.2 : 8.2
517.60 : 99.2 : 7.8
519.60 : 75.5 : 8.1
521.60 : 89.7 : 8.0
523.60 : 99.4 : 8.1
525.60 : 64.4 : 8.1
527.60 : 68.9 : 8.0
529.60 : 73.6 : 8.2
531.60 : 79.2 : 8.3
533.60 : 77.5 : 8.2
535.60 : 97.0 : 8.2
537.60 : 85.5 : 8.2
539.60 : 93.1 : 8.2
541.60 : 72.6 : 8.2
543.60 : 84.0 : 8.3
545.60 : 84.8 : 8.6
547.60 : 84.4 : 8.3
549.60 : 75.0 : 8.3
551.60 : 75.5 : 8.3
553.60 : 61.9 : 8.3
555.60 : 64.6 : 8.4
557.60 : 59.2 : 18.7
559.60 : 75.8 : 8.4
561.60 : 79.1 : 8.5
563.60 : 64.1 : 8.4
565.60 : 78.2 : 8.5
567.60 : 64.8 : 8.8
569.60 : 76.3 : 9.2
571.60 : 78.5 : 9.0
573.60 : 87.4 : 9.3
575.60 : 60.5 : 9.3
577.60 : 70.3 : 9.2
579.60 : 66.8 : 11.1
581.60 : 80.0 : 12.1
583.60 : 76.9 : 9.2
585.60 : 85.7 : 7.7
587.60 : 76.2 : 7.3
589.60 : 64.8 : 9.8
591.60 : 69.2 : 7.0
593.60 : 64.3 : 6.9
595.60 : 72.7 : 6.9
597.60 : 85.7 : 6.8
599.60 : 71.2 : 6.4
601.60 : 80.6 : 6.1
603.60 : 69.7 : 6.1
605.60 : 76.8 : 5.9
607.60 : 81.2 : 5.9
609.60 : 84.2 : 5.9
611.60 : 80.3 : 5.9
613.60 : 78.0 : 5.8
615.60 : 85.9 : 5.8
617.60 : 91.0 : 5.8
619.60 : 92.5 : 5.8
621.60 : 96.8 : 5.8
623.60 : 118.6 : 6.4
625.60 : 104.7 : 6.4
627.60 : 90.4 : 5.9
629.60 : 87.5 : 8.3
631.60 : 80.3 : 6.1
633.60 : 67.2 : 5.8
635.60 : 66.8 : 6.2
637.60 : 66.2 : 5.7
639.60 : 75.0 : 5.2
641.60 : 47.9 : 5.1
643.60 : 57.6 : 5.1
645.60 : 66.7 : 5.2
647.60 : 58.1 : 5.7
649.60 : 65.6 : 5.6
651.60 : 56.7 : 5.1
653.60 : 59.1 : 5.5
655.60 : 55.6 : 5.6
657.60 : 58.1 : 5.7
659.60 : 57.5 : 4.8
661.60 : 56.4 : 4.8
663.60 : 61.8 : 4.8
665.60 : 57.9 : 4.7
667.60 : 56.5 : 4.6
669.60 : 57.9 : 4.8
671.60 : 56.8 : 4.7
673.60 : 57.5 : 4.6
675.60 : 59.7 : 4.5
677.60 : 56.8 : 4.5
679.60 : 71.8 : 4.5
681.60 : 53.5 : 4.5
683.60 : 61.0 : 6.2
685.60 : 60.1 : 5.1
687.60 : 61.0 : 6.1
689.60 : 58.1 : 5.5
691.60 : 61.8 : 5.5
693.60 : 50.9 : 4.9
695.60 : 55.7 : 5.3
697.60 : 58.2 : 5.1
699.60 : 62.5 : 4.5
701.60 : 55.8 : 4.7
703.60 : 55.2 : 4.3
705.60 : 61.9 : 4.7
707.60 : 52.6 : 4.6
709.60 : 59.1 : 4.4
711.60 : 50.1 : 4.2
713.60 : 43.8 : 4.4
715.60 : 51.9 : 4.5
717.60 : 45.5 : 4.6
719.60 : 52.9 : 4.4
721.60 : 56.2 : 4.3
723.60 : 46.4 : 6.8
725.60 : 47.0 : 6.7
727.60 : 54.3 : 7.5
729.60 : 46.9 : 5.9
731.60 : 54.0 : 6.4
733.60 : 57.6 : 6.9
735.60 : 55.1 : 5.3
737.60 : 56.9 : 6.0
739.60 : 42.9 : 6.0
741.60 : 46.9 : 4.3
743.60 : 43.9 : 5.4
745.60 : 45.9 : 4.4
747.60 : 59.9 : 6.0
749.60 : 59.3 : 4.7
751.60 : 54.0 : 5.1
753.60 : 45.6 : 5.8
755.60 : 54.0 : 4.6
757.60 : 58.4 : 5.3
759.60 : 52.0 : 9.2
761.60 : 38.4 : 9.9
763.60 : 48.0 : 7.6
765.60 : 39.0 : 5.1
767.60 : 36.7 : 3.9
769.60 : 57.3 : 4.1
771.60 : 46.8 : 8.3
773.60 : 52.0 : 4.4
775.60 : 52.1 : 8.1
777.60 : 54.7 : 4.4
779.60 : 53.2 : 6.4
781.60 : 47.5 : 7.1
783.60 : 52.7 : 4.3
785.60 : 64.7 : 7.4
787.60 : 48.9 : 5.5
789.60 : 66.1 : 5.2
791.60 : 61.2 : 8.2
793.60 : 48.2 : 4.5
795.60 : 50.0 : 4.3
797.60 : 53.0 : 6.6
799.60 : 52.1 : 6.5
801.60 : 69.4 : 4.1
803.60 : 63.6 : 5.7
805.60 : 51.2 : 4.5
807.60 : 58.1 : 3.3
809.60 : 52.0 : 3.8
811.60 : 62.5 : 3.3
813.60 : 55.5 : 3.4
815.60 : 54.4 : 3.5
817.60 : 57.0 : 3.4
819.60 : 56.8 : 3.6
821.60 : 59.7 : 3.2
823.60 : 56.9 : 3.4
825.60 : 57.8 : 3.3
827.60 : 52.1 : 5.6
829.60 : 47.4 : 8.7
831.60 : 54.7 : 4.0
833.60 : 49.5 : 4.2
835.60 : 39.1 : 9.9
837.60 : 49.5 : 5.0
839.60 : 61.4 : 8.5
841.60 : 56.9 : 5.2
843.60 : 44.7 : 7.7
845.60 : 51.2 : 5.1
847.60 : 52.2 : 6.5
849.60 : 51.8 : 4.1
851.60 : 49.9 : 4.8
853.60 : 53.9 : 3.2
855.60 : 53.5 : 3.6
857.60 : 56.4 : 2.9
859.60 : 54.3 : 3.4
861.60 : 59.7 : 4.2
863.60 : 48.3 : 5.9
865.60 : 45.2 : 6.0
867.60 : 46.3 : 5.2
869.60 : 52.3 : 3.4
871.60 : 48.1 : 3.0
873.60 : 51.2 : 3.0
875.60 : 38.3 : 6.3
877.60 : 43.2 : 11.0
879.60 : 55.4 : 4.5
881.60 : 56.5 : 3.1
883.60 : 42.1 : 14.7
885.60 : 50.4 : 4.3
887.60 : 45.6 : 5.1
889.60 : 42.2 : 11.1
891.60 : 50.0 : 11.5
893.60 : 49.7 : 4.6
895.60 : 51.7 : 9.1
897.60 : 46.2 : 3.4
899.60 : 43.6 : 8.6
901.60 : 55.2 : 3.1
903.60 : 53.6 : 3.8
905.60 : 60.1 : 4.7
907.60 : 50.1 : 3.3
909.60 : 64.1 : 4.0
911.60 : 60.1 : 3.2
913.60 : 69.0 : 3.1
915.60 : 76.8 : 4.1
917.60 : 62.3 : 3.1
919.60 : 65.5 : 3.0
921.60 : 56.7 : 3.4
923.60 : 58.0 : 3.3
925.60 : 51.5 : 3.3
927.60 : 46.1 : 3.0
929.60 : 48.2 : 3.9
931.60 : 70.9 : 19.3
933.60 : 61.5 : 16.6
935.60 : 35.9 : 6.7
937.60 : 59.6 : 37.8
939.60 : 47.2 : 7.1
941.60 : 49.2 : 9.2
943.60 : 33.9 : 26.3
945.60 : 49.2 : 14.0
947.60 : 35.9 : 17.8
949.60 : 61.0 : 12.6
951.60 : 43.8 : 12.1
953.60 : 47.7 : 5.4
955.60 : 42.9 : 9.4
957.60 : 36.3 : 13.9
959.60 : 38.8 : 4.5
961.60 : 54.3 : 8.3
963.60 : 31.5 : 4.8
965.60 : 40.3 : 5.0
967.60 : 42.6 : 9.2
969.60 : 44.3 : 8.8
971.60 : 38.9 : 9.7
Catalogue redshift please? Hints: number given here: 2.27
